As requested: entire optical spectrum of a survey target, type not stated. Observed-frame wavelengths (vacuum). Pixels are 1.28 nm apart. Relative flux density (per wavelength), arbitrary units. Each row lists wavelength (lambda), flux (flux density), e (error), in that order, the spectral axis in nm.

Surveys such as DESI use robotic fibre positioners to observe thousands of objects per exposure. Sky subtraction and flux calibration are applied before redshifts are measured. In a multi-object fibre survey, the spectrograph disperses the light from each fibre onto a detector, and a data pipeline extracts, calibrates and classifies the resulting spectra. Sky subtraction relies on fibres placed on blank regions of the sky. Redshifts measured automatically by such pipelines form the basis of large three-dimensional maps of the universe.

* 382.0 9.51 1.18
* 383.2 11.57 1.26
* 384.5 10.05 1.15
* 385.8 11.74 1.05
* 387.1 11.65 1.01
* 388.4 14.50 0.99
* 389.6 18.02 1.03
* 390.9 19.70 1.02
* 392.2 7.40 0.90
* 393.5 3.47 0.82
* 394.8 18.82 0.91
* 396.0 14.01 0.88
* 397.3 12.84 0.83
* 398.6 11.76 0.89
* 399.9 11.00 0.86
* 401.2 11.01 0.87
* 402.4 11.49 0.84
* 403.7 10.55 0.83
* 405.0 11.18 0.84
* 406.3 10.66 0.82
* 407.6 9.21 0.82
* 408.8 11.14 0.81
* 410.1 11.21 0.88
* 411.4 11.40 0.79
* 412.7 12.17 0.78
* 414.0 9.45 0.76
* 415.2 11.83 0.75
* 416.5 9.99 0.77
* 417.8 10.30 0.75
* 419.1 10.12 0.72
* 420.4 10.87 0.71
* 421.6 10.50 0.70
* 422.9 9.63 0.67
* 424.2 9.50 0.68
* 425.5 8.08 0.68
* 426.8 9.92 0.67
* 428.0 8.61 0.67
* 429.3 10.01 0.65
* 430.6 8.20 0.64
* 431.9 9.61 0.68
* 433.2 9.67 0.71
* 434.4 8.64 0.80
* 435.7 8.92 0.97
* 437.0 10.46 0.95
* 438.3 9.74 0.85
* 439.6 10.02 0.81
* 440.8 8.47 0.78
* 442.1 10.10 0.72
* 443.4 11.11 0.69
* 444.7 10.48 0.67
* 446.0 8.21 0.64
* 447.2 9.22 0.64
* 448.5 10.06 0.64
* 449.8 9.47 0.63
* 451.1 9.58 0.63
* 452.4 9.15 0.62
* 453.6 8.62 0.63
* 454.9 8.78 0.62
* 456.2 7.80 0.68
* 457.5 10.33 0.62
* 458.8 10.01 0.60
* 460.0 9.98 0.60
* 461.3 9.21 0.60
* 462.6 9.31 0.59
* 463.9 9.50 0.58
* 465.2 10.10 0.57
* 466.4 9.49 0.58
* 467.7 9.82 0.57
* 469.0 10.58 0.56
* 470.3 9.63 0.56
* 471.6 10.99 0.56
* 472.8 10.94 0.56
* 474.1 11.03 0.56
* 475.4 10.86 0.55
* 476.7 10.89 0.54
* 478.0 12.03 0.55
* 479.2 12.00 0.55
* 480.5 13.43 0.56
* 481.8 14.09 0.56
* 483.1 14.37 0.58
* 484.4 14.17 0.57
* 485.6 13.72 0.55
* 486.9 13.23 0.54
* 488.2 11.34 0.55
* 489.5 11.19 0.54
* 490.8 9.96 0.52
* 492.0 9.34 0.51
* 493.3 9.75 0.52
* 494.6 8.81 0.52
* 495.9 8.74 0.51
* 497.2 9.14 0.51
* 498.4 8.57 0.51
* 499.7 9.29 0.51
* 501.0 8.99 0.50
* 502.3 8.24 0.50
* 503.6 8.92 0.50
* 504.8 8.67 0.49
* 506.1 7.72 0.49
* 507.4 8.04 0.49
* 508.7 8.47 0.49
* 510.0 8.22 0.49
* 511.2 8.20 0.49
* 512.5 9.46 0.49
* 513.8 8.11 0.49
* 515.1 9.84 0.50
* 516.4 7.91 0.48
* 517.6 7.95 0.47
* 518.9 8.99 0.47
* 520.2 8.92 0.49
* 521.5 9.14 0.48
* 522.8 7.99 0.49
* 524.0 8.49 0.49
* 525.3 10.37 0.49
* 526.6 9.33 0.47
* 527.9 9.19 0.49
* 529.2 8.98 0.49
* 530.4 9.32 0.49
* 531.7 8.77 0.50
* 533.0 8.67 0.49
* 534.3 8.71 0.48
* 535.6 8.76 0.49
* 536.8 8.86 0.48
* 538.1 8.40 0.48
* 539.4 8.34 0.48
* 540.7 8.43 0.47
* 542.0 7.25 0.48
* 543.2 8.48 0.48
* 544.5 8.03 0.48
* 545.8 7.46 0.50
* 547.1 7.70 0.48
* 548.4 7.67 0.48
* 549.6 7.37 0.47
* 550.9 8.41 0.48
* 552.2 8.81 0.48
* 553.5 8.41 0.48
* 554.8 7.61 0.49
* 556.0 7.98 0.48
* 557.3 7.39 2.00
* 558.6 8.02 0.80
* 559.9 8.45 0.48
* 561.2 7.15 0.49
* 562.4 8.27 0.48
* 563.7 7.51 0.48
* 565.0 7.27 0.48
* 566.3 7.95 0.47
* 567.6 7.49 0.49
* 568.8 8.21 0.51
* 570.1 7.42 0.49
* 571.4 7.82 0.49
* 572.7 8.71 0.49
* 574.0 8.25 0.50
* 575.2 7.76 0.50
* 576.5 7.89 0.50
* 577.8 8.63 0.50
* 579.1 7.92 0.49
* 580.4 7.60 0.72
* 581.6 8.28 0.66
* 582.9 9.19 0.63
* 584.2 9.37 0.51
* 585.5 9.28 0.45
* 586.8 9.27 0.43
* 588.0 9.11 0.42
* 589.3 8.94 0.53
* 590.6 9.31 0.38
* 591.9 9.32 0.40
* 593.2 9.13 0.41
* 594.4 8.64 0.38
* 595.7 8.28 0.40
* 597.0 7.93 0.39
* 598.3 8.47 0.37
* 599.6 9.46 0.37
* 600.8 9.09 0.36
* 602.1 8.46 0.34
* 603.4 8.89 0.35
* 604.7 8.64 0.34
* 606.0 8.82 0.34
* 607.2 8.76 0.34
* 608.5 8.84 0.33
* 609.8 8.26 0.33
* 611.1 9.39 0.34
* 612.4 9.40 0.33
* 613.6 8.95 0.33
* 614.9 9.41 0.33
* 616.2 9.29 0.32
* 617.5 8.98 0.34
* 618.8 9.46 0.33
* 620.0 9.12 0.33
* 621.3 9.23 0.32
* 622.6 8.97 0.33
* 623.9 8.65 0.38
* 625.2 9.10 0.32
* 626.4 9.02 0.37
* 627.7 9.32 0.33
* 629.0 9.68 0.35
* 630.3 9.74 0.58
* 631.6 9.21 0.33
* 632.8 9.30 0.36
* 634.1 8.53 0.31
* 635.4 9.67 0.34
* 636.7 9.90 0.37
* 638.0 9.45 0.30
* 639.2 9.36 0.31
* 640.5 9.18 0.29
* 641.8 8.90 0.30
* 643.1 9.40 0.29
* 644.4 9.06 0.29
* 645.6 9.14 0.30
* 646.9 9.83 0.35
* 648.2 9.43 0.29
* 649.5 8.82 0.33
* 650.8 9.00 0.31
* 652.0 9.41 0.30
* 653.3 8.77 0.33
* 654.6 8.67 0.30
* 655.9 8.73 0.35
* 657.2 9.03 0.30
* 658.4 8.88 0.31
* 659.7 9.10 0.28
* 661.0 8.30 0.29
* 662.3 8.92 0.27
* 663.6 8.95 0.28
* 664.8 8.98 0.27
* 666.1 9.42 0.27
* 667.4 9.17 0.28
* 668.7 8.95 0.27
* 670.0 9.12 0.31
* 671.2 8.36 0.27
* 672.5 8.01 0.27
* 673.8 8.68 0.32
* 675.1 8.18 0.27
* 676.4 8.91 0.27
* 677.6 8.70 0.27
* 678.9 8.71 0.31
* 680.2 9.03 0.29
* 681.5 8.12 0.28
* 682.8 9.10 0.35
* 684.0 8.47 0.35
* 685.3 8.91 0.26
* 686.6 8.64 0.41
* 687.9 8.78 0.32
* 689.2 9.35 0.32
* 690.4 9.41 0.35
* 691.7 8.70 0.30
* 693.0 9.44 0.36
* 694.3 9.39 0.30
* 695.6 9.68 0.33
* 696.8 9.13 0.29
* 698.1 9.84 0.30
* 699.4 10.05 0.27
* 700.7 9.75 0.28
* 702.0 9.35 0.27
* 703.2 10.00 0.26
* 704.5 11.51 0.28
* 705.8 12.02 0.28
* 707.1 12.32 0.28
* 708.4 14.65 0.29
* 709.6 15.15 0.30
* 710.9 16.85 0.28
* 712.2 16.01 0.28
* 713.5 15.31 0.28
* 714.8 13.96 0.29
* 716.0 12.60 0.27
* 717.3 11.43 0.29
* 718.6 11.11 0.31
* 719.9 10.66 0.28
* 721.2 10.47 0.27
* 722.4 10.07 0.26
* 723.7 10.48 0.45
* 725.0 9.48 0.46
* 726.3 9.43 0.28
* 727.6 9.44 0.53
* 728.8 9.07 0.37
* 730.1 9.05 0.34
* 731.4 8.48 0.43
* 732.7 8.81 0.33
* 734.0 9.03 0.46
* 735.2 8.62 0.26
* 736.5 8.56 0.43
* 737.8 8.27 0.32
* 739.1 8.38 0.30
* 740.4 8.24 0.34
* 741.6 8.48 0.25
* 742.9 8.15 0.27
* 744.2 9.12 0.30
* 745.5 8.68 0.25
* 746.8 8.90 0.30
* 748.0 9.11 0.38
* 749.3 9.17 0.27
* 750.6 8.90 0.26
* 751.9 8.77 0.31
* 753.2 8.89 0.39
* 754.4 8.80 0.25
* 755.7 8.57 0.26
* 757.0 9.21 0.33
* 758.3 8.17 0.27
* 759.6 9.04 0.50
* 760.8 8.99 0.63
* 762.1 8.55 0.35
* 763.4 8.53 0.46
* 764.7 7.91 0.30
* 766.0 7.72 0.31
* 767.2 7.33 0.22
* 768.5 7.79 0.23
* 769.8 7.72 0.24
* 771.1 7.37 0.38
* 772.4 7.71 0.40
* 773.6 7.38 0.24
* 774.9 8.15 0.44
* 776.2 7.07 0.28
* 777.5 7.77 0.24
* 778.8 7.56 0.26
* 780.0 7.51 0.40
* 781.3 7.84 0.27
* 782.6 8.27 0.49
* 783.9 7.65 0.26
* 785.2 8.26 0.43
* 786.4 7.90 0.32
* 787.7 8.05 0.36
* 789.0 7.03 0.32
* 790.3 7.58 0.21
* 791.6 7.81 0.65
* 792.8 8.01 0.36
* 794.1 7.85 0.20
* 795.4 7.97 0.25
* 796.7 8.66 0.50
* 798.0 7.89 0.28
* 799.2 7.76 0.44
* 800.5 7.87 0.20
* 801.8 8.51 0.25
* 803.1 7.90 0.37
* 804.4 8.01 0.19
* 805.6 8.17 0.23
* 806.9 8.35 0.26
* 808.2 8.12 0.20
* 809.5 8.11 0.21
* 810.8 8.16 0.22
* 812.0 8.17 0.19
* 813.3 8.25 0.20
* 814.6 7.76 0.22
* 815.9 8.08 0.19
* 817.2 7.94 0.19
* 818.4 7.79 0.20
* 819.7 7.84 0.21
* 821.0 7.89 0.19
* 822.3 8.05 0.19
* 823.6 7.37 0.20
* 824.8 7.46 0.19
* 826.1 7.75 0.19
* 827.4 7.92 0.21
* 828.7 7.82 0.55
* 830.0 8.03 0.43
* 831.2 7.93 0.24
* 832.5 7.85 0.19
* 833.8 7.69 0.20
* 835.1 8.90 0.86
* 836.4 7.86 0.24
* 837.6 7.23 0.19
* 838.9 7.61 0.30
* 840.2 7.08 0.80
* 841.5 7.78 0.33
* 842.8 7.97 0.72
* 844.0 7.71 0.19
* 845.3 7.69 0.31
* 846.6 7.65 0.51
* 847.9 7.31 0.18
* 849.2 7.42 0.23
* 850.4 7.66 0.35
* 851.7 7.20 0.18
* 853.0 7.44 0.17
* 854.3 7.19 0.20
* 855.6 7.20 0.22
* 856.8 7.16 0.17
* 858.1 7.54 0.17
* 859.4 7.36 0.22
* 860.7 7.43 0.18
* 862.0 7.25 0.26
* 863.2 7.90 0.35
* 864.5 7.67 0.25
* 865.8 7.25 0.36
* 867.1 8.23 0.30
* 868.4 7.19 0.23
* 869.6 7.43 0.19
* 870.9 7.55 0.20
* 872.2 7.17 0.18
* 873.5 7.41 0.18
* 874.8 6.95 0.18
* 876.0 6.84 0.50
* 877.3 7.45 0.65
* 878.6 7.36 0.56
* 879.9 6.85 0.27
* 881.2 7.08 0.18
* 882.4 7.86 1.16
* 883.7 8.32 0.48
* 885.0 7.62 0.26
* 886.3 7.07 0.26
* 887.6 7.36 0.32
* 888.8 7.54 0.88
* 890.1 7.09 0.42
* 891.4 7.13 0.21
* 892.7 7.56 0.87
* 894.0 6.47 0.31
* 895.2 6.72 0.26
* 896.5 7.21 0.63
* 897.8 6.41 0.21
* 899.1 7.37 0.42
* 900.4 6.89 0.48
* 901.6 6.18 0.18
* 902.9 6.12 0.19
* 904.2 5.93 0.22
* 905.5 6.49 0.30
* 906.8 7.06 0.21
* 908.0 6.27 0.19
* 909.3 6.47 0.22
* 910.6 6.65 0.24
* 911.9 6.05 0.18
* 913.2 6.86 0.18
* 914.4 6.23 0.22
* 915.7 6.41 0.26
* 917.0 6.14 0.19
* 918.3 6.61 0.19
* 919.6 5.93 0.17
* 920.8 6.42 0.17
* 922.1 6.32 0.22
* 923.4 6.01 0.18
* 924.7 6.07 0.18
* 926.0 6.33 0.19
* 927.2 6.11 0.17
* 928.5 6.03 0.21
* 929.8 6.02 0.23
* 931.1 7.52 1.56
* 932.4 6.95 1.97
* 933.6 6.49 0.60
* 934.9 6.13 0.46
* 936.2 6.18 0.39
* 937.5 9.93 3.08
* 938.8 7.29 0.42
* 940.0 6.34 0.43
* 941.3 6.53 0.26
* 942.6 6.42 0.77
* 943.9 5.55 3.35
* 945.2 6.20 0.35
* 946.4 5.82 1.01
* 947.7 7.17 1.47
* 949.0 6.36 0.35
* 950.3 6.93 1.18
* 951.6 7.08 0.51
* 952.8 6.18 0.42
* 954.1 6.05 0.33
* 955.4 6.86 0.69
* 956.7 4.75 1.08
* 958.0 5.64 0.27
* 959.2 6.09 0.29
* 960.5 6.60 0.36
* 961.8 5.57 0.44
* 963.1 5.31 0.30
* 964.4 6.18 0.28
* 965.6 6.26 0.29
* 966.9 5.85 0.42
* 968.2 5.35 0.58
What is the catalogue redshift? 1.542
